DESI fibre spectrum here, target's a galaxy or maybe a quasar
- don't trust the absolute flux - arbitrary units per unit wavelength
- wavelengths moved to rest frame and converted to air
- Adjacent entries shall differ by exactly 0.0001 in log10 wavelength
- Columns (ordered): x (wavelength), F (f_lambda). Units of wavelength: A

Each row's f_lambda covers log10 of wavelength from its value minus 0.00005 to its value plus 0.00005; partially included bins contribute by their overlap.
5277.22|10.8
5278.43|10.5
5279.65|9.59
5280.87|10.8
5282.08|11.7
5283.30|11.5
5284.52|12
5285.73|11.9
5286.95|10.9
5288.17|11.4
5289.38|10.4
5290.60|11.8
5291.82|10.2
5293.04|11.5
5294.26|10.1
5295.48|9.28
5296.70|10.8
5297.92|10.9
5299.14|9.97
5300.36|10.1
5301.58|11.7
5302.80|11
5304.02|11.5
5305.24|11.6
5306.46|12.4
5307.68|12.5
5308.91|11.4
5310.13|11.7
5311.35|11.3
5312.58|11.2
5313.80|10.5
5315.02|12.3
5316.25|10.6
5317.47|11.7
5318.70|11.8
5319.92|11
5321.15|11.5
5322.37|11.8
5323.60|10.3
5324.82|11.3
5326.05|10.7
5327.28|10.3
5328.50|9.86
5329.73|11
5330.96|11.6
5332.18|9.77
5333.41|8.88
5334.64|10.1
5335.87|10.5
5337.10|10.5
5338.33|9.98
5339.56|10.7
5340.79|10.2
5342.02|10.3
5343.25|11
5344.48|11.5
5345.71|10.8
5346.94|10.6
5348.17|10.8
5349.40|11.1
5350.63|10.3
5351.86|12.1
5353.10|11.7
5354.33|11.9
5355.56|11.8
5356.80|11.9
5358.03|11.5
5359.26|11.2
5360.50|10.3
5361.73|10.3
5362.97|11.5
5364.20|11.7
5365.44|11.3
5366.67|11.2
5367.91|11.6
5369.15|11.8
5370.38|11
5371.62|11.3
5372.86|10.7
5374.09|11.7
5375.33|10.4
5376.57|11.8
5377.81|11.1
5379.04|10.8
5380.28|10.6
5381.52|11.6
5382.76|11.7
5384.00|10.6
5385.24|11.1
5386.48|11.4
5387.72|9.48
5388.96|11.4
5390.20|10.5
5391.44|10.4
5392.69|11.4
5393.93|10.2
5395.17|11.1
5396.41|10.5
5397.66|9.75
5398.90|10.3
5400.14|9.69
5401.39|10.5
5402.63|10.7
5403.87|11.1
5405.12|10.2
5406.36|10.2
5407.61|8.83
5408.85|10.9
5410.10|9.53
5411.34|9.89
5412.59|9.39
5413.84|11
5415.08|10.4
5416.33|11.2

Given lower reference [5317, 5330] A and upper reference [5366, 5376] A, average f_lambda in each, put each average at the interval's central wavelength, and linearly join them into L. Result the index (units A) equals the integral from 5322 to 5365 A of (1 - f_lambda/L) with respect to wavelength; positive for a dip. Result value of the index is 1.0 A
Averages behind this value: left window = 11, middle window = 10.8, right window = 11.2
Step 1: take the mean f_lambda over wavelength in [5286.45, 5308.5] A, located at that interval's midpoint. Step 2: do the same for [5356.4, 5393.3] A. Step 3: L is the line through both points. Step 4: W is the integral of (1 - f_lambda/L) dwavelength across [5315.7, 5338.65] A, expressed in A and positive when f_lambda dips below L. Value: 0.71 A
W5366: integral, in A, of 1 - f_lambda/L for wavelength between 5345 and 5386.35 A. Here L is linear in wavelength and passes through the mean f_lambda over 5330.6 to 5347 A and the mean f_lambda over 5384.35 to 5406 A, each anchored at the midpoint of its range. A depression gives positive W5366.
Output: -2.8 A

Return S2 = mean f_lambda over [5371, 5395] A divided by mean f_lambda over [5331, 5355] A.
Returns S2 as 1.02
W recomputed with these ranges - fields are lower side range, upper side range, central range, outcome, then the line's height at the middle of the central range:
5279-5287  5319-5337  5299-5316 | -0.8 A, 10.9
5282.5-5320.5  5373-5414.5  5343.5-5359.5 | -0.7 A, 10.9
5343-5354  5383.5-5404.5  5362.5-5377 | -0.6 A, 10.9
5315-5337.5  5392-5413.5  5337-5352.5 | -0.2 A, 10.7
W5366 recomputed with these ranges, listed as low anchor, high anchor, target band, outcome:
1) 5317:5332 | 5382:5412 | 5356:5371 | -0.8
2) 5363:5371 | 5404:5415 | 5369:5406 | -0.1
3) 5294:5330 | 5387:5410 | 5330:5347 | 0.6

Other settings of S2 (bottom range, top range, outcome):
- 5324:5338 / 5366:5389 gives 1.07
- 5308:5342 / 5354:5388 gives 1.03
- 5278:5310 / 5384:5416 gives 0.94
